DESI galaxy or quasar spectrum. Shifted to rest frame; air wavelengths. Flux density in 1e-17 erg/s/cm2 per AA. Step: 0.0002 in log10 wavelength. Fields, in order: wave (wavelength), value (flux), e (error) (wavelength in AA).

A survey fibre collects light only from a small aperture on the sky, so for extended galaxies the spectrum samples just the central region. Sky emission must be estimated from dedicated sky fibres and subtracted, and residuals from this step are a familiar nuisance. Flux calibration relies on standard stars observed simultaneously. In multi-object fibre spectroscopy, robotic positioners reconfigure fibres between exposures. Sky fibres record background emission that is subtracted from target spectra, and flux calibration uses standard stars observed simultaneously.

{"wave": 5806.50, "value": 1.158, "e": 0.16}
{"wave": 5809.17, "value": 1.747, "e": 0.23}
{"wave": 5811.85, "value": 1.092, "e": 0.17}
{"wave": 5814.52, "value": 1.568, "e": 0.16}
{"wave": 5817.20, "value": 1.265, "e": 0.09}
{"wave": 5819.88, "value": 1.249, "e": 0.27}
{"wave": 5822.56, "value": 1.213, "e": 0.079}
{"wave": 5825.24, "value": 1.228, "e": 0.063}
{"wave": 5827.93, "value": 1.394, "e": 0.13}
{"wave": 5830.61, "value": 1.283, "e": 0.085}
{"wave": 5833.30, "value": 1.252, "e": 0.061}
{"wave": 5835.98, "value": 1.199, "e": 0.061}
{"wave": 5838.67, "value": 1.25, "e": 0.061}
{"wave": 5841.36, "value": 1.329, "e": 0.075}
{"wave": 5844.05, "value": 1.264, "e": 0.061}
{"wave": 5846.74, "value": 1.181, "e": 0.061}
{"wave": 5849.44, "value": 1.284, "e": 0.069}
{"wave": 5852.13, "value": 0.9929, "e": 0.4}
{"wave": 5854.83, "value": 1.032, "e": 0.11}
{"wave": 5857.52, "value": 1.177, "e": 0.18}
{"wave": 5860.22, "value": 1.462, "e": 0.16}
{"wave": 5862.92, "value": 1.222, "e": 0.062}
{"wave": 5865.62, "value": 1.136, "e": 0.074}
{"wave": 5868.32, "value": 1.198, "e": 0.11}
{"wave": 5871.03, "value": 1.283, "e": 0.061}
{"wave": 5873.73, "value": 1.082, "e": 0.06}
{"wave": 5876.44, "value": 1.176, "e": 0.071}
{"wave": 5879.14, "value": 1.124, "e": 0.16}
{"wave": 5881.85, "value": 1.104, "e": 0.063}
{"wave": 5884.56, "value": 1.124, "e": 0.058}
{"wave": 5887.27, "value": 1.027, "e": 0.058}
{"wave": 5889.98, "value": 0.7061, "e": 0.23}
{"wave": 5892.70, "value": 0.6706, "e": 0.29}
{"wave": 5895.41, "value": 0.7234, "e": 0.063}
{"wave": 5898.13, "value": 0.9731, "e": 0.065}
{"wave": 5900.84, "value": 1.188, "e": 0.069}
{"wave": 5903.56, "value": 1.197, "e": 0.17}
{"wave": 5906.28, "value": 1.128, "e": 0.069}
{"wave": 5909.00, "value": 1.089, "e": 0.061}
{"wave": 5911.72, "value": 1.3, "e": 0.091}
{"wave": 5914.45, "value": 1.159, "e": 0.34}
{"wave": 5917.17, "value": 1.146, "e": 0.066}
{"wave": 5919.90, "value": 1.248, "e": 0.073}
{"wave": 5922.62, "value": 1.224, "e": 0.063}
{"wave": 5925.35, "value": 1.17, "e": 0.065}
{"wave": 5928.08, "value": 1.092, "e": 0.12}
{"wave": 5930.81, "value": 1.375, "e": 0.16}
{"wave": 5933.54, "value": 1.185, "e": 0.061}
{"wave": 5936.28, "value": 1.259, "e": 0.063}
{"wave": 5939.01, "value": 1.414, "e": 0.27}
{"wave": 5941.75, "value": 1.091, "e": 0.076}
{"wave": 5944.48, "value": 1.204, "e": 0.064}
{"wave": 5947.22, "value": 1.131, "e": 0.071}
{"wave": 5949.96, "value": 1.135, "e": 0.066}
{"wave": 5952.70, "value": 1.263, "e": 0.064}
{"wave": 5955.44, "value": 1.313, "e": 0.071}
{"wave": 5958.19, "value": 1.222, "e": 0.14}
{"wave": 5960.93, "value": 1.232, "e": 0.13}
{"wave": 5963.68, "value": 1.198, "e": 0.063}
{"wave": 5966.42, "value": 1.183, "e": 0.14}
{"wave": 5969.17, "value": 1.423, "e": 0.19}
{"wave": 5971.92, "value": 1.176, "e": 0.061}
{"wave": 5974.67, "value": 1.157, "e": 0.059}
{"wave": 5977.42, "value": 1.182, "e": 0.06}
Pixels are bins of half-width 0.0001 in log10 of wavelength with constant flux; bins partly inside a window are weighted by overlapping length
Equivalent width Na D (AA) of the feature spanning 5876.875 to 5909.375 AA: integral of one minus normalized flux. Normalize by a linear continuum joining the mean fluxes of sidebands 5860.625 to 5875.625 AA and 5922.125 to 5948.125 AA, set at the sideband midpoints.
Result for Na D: 5.38 AA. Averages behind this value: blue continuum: 1.2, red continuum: 1.22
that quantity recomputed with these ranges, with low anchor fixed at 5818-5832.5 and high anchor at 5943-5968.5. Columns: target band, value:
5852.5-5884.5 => 2.0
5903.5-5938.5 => 0.8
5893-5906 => 2.5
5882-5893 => 2.8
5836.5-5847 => 0.0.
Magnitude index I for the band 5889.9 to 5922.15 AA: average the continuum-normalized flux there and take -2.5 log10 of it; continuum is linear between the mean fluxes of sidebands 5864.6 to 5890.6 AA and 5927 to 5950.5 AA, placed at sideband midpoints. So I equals 0.09 mag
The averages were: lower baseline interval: 1.11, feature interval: 1.06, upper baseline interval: 1.21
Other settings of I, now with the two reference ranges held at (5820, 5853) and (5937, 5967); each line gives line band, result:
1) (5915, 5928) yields 0.04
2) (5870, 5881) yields 0.07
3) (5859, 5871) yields -0.02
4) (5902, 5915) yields 0.05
